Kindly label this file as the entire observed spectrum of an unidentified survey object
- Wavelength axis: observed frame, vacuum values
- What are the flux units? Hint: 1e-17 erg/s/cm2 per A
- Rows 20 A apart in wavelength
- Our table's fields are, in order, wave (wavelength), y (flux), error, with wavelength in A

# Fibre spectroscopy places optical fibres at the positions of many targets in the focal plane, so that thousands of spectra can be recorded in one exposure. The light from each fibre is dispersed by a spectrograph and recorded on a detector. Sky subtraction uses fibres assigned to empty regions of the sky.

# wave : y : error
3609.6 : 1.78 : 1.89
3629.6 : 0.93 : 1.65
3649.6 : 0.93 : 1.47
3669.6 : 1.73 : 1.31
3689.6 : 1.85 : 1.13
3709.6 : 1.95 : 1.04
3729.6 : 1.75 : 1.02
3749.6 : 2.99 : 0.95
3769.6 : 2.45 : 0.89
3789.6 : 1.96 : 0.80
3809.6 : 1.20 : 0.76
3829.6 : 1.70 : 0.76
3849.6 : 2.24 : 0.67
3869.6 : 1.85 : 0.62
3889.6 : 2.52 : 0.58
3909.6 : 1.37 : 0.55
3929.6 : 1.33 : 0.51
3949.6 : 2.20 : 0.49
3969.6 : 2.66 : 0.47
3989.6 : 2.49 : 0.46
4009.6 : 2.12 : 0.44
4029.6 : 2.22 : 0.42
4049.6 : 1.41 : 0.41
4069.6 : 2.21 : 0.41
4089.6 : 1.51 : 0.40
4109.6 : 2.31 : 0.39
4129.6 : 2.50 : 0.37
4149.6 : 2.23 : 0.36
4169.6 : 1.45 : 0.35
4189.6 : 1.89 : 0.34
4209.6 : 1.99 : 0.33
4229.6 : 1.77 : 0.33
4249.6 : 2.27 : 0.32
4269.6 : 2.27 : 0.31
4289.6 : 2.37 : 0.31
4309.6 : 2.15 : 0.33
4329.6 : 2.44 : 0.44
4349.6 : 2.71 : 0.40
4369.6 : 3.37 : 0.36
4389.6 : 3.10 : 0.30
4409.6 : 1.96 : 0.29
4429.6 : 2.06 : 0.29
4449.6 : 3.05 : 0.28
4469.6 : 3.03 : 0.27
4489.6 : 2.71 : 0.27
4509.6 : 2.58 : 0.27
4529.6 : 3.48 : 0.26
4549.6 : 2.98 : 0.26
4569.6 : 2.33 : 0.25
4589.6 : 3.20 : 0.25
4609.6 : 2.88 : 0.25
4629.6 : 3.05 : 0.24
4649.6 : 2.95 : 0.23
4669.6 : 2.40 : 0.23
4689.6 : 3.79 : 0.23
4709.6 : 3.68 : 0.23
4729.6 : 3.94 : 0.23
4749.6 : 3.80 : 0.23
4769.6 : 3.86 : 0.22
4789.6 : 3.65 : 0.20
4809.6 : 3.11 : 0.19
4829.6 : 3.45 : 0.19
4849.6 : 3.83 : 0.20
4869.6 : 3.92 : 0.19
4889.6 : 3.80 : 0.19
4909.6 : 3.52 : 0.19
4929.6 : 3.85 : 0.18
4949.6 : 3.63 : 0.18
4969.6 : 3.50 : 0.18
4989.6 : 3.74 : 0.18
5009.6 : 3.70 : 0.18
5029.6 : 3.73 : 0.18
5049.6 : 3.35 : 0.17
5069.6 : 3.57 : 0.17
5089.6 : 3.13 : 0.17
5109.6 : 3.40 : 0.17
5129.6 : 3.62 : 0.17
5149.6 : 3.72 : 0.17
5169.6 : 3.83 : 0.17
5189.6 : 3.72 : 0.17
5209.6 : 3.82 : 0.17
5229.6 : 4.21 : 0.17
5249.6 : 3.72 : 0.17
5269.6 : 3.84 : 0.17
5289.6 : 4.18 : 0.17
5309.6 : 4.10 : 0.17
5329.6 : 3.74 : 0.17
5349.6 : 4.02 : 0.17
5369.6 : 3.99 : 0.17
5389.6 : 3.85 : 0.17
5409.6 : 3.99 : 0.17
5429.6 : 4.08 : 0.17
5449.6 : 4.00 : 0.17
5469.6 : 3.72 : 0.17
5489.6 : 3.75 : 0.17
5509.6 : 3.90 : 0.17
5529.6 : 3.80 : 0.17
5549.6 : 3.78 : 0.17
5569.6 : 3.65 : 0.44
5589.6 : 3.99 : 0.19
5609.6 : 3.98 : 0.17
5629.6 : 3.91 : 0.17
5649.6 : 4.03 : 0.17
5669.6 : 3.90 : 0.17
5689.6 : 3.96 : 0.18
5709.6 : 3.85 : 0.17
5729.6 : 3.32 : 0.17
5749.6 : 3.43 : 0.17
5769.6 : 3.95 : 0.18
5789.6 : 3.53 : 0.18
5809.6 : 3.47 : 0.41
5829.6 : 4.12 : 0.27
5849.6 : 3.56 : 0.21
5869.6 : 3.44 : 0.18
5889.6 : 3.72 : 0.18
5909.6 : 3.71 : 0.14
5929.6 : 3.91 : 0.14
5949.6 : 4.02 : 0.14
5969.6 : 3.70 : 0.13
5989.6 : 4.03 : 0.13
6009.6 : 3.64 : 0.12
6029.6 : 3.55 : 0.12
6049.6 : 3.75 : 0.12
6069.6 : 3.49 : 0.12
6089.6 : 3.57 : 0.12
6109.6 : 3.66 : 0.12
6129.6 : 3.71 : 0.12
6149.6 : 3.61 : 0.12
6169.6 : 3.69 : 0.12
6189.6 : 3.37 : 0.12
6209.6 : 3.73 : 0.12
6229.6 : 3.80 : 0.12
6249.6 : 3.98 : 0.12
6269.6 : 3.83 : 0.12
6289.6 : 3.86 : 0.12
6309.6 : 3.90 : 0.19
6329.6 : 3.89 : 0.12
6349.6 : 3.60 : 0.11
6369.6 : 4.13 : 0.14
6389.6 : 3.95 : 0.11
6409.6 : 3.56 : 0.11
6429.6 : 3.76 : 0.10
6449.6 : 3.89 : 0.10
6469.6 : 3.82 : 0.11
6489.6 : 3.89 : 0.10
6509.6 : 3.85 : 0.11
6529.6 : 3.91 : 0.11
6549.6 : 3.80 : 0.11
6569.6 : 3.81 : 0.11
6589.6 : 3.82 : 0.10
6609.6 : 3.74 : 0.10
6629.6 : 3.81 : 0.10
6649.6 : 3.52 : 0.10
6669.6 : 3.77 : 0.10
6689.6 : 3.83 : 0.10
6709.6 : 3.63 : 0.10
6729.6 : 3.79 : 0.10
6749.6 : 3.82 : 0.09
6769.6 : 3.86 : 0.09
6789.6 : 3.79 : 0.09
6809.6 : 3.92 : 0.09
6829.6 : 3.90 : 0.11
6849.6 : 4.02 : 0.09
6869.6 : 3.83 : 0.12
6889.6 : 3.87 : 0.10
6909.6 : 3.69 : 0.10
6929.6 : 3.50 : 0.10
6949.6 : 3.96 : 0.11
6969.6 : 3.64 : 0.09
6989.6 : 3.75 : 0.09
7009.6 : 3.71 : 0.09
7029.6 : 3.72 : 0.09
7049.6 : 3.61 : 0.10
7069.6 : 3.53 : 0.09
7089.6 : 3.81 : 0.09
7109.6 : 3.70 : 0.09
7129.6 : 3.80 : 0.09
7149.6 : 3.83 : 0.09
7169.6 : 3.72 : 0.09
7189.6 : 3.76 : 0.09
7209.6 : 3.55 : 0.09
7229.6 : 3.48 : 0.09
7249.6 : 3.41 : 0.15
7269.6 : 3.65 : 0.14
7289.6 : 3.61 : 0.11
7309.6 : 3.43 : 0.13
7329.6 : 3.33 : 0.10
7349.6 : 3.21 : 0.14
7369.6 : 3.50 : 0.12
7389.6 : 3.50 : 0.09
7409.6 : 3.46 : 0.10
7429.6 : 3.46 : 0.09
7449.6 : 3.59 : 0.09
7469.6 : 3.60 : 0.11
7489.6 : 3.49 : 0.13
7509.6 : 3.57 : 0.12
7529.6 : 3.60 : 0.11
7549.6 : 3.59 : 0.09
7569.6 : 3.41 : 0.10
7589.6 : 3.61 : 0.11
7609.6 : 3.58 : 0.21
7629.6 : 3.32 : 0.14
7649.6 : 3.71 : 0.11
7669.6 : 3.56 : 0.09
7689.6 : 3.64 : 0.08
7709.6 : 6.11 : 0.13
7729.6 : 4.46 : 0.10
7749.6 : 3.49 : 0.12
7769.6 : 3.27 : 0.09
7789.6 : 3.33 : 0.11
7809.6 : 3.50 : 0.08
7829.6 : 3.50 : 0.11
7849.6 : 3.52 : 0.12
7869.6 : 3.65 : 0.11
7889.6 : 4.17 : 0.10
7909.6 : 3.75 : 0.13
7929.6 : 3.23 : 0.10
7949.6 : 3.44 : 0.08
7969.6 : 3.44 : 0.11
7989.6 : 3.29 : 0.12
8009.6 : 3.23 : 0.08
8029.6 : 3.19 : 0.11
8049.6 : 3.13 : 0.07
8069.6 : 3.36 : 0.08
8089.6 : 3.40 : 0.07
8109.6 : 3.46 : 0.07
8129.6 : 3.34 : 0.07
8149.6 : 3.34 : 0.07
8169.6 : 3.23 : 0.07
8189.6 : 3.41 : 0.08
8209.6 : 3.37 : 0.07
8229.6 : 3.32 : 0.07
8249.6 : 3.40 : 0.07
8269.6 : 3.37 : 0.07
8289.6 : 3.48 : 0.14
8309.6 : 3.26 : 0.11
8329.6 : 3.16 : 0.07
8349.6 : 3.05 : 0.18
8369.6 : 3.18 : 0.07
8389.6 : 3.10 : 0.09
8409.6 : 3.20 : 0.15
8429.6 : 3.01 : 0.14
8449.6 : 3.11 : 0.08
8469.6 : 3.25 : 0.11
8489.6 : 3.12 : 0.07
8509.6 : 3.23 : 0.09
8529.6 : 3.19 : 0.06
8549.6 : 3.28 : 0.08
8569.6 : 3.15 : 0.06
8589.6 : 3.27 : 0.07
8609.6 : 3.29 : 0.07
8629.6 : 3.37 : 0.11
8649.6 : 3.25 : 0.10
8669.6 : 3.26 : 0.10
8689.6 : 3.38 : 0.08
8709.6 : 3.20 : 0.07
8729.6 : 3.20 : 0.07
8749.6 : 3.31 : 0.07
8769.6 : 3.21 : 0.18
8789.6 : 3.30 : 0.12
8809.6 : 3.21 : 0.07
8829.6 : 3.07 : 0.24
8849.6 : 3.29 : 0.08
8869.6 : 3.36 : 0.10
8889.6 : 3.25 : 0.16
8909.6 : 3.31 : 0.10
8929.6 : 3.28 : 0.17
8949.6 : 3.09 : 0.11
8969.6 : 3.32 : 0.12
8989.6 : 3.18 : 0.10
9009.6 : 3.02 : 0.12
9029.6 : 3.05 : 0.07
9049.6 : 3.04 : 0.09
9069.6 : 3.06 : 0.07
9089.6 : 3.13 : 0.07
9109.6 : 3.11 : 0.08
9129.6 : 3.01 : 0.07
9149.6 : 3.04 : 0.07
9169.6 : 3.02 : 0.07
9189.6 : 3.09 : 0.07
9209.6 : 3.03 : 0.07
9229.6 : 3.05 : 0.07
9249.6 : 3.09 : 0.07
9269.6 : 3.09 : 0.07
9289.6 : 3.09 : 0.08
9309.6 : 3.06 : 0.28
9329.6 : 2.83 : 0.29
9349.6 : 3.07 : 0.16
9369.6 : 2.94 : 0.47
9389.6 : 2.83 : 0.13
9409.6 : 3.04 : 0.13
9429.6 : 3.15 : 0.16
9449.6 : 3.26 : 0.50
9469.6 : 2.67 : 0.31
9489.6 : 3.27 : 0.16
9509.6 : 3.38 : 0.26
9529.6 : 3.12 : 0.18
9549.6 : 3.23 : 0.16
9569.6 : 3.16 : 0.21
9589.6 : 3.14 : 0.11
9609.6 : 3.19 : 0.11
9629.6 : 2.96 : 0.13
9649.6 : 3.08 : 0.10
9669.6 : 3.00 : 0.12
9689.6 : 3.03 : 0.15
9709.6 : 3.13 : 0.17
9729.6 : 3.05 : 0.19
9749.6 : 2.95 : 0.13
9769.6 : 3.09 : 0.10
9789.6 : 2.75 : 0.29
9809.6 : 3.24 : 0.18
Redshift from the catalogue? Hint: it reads 0.174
